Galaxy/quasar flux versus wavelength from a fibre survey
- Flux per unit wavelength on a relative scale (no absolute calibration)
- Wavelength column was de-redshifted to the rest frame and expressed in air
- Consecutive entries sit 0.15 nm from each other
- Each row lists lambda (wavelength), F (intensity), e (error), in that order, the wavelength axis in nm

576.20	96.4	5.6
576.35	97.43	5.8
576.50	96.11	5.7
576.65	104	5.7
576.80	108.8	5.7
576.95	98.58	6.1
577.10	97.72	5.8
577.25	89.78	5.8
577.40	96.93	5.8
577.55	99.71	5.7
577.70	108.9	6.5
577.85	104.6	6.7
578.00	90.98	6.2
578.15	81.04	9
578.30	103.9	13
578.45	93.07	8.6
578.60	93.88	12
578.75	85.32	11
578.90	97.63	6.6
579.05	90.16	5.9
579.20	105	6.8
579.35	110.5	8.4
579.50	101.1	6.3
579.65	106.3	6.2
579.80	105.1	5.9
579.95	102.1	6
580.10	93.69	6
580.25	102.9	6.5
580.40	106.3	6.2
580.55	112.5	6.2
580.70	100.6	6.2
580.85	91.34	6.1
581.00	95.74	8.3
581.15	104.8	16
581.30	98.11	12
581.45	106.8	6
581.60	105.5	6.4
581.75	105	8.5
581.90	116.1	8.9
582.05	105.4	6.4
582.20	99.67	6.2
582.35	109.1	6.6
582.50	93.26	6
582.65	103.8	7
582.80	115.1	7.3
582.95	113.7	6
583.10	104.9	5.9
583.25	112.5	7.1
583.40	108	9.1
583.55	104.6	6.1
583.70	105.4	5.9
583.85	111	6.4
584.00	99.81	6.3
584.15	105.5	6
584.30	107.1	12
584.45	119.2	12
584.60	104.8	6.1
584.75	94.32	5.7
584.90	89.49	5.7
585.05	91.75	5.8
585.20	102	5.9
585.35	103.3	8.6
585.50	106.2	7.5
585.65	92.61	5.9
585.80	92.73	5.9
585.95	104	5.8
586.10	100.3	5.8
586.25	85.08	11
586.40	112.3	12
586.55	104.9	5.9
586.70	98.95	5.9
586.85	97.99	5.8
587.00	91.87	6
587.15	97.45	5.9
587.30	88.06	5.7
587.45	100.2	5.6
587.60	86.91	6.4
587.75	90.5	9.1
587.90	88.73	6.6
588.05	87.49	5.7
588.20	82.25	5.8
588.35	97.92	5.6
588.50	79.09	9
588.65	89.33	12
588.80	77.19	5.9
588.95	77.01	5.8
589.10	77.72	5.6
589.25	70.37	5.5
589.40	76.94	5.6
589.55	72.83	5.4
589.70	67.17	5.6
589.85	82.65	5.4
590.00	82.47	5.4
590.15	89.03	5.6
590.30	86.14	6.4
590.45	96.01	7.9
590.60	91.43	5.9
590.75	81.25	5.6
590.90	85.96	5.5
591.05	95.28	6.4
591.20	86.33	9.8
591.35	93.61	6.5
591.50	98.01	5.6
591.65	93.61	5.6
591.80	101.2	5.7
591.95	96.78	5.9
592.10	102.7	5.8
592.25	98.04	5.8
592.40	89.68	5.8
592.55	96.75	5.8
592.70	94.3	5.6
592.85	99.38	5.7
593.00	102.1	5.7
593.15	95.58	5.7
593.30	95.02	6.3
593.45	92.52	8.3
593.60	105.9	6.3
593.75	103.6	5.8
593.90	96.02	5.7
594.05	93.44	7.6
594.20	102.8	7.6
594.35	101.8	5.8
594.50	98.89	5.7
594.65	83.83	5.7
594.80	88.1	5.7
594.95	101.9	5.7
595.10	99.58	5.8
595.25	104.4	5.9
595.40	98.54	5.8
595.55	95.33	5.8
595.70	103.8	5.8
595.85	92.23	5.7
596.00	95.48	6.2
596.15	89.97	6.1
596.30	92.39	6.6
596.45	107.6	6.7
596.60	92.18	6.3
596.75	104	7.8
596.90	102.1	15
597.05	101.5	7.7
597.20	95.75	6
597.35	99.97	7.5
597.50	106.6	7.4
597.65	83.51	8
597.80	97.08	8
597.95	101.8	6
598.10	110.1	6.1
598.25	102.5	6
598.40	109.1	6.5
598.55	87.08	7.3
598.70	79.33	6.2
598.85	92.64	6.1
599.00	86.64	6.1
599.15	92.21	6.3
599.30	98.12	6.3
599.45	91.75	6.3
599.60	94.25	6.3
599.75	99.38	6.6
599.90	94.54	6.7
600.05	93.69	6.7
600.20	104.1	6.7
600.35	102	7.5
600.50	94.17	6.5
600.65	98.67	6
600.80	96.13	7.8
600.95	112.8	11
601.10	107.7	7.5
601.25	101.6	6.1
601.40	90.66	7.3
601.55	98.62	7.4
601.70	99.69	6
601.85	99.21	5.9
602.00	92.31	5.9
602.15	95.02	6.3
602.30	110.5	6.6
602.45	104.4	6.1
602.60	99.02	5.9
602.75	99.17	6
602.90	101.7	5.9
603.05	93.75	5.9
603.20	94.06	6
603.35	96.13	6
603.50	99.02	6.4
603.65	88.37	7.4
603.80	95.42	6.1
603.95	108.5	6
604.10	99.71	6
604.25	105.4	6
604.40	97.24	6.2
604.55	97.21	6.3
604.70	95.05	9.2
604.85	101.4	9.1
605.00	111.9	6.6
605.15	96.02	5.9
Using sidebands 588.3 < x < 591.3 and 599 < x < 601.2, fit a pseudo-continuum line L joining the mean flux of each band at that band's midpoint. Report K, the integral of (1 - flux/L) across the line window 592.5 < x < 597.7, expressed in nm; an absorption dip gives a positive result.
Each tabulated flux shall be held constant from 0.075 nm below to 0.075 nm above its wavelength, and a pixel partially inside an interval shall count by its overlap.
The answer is -0.40 nm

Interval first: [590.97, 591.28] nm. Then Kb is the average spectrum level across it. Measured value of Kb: 90.8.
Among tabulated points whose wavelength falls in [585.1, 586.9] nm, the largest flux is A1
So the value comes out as 112.3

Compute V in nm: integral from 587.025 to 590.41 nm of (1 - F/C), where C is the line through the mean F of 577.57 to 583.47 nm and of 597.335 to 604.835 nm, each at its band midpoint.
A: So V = 0.548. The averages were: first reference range 102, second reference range 98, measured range 84.2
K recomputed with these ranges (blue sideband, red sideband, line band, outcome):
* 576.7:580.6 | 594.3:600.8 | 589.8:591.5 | 0.16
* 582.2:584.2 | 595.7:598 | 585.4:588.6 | 0.29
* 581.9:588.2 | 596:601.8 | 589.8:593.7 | 0.22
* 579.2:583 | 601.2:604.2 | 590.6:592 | 0.13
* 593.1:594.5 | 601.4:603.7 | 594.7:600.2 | 0.08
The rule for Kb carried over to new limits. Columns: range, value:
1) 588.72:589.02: 77.3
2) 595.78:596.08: 93.8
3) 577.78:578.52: 94.7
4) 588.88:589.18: 77.3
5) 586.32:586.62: 108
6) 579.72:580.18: 100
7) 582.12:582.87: 104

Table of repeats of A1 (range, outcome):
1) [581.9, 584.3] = 115.1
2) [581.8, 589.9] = 119.2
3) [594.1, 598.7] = 110.1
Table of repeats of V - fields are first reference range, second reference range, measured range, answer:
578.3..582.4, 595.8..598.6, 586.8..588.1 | 0.11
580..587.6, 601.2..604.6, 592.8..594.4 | 0.02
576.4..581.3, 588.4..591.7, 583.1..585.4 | -0.30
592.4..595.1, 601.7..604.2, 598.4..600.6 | 0.09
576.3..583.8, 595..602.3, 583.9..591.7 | 0.64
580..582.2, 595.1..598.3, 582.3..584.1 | -0.07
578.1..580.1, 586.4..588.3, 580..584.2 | -0.35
